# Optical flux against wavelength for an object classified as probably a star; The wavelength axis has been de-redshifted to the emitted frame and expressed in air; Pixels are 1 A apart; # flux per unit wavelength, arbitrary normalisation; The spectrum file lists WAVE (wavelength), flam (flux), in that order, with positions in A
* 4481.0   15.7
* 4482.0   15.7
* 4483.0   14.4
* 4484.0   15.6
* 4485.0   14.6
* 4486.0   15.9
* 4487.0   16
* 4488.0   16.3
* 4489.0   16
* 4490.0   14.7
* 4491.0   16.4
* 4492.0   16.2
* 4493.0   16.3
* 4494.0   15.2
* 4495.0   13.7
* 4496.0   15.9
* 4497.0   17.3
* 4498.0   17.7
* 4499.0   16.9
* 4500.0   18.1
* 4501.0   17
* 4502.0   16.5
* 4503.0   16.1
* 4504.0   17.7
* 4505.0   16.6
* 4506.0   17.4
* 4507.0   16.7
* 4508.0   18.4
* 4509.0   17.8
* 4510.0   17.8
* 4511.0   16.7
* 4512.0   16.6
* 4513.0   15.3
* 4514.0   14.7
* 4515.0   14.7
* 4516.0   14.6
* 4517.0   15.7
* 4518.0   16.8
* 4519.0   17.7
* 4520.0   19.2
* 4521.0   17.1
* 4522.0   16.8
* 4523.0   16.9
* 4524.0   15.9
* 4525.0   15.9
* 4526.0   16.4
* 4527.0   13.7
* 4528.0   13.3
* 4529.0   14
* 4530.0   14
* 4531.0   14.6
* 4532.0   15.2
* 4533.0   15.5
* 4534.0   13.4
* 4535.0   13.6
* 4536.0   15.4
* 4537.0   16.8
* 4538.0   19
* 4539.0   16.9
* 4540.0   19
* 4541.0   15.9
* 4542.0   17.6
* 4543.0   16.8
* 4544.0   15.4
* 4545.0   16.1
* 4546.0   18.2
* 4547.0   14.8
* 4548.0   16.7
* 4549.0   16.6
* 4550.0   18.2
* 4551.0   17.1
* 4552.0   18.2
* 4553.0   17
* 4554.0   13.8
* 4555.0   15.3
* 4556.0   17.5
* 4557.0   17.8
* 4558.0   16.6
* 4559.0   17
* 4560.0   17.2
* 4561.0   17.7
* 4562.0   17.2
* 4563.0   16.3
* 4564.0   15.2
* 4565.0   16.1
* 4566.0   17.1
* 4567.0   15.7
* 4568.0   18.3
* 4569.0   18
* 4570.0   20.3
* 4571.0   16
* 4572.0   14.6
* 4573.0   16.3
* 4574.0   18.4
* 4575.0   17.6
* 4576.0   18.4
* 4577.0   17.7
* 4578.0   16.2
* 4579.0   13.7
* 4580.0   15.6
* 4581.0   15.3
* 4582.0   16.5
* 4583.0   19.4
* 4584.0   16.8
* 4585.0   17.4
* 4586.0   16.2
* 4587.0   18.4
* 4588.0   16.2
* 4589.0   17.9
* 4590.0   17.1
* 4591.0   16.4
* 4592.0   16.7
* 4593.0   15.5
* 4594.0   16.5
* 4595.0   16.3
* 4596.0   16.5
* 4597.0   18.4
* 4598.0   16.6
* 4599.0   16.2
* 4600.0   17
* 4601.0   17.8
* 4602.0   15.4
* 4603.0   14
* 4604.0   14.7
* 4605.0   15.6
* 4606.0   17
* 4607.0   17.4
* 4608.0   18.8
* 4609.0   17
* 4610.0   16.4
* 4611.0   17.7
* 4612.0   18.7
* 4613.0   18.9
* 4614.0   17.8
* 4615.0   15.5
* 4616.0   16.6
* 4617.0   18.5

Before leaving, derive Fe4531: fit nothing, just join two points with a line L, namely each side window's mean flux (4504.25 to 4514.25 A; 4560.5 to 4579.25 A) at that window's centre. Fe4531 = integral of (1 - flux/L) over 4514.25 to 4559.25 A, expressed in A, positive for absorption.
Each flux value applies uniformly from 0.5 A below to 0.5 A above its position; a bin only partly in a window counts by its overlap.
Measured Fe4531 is 1.9 A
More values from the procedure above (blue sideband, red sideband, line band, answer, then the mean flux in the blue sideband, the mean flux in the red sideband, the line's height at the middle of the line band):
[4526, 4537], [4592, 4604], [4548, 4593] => -3.8 A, 14.5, 16.3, 15.6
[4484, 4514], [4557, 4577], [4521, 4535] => 1.4 A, 16.4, 17.1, 16.7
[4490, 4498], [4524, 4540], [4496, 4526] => -2.1 A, 15.9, 15.3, 15.6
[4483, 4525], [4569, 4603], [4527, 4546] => 1.0 A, 16.4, 16.8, 16.6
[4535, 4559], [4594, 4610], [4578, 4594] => 0.0 A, 16.8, 16.6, 16.6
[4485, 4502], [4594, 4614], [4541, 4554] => -0.2 A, 16.2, 16.9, 16.5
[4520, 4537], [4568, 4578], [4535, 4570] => -0.9 A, 15.3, 17.5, 16.5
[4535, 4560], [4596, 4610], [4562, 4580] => -0.1 A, 16.8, 16.6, 16.7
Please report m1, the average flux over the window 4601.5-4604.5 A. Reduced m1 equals 14.7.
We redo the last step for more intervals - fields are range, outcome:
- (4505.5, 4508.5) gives 17.5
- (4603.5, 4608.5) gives 16.7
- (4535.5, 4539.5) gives 17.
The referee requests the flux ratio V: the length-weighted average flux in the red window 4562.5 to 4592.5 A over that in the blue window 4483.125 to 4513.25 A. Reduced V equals 1.03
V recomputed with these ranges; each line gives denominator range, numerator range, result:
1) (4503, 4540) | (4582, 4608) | 1.04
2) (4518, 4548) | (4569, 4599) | 1.05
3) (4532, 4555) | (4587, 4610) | 1.01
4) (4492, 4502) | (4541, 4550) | 1.01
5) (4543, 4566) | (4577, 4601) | 1.00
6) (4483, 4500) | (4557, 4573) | 1.06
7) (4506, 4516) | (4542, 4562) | 1.02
